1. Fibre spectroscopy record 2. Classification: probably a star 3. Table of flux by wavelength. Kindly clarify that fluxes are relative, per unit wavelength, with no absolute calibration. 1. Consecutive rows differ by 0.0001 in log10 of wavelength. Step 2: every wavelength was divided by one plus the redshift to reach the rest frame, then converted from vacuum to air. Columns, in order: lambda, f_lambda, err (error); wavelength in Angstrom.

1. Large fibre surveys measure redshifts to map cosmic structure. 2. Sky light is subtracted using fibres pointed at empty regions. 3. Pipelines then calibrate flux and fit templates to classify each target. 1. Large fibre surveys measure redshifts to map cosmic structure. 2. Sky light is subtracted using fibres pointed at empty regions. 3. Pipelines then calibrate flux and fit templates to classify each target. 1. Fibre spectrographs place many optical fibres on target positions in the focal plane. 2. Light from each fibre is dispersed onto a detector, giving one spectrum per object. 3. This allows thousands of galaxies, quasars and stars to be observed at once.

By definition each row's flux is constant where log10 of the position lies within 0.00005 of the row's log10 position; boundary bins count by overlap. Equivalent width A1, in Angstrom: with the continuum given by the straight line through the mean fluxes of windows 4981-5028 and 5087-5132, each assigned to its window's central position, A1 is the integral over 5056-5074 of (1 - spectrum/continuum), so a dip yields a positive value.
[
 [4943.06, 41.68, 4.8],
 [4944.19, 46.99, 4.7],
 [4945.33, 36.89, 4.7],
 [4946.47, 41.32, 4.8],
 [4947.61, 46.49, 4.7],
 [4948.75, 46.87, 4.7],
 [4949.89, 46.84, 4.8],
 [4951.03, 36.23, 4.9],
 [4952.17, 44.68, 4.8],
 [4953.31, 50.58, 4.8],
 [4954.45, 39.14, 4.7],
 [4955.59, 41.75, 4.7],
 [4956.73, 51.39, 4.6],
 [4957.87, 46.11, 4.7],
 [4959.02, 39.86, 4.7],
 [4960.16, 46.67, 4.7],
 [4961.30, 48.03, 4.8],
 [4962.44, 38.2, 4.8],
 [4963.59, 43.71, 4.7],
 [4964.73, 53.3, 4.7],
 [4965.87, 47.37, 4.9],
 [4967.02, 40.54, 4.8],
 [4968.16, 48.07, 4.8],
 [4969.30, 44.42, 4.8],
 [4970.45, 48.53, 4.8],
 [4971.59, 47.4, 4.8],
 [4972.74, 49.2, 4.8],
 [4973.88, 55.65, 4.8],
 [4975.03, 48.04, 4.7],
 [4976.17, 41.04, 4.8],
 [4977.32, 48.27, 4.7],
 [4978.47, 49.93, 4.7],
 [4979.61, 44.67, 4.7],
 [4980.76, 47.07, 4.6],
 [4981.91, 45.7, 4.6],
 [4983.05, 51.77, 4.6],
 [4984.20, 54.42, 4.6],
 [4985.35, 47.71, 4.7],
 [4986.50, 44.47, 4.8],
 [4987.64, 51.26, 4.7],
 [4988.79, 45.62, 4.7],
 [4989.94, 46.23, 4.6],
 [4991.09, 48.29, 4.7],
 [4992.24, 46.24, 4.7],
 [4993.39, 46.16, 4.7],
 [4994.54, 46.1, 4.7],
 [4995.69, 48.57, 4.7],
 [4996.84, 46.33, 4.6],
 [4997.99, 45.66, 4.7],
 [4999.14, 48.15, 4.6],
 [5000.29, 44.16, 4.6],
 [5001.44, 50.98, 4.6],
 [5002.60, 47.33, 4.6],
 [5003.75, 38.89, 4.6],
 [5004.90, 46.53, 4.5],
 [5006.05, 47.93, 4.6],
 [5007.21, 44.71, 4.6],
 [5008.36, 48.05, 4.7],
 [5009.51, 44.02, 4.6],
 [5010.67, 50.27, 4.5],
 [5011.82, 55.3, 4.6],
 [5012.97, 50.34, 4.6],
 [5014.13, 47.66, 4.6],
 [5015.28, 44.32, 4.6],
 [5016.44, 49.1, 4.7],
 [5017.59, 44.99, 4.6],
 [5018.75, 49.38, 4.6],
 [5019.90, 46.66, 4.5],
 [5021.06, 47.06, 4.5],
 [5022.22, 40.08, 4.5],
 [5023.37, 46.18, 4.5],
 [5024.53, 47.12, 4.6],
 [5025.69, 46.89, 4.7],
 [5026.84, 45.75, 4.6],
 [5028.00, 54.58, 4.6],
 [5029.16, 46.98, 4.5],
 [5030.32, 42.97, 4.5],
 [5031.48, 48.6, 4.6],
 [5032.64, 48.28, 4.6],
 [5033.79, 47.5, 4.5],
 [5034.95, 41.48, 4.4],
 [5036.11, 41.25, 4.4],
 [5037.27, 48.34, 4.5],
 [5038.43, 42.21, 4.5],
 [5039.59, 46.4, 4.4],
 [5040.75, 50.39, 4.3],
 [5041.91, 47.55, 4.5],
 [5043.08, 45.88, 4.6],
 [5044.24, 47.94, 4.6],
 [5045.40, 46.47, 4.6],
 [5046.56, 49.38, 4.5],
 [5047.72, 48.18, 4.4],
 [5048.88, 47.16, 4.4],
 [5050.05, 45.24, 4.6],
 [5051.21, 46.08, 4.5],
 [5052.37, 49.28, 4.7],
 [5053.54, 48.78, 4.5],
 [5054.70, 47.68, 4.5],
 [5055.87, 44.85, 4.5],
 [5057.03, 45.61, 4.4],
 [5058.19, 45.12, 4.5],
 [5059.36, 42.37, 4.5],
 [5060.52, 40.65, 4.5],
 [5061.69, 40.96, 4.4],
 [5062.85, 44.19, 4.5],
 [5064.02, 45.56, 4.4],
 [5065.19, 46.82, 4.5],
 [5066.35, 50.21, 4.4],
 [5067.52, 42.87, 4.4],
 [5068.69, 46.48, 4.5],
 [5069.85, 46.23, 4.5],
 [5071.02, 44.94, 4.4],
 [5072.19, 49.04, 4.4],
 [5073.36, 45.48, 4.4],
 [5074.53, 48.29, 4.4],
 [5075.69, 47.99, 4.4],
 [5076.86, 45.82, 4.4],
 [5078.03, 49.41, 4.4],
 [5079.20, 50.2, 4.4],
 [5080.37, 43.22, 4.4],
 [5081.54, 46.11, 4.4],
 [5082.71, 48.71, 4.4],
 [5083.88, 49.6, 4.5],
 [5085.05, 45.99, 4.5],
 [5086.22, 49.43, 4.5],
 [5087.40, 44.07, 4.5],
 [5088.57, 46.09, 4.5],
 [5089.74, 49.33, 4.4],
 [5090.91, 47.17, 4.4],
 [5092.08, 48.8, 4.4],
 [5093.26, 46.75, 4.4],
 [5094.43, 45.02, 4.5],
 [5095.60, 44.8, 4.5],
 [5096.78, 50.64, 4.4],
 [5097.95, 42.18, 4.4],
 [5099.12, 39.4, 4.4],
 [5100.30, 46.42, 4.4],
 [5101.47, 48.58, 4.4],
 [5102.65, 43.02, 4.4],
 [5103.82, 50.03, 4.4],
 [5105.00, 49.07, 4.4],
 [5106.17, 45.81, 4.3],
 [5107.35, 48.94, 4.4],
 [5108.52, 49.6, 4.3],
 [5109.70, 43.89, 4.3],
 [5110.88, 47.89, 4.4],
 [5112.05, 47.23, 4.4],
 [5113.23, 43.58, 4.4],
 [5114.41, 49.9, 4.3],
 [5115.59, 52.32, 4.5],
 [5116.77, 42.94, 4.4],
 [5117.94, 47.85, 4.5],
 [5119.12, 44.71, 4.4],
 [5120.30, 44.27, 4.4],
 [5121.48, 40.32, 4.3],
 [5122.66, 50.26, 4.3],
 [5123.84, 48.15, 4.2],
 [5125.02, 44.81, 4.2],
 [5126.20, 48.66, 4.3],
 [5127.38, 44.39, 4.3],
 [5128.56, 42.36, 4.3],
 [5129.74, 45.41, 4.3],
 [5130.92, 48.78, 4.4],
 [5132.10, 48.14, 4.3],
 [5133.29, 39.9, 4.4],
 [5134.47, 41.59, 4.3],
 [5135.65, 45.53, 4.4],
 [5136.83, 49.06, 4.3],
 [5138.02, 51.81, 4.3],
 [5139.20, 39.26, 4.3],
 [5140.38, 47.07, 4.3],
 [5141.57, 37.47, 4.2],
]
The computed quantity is 0.6 Angstrom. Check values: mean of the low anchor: 47.3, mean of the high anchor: 46.4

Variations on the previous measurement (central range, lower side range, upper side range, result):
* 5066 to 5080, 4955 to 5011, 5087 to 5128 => -0.2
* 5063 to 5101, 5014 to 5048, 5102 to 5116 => 0.5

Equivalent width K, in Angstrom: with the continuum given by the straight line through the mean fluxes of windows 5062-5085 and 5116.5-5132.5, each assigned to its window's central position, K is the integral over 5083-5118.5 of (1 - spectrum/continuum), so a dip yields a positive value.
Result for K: -0.5 Angstrom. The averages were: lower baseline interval 46.8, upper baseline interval 45.8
